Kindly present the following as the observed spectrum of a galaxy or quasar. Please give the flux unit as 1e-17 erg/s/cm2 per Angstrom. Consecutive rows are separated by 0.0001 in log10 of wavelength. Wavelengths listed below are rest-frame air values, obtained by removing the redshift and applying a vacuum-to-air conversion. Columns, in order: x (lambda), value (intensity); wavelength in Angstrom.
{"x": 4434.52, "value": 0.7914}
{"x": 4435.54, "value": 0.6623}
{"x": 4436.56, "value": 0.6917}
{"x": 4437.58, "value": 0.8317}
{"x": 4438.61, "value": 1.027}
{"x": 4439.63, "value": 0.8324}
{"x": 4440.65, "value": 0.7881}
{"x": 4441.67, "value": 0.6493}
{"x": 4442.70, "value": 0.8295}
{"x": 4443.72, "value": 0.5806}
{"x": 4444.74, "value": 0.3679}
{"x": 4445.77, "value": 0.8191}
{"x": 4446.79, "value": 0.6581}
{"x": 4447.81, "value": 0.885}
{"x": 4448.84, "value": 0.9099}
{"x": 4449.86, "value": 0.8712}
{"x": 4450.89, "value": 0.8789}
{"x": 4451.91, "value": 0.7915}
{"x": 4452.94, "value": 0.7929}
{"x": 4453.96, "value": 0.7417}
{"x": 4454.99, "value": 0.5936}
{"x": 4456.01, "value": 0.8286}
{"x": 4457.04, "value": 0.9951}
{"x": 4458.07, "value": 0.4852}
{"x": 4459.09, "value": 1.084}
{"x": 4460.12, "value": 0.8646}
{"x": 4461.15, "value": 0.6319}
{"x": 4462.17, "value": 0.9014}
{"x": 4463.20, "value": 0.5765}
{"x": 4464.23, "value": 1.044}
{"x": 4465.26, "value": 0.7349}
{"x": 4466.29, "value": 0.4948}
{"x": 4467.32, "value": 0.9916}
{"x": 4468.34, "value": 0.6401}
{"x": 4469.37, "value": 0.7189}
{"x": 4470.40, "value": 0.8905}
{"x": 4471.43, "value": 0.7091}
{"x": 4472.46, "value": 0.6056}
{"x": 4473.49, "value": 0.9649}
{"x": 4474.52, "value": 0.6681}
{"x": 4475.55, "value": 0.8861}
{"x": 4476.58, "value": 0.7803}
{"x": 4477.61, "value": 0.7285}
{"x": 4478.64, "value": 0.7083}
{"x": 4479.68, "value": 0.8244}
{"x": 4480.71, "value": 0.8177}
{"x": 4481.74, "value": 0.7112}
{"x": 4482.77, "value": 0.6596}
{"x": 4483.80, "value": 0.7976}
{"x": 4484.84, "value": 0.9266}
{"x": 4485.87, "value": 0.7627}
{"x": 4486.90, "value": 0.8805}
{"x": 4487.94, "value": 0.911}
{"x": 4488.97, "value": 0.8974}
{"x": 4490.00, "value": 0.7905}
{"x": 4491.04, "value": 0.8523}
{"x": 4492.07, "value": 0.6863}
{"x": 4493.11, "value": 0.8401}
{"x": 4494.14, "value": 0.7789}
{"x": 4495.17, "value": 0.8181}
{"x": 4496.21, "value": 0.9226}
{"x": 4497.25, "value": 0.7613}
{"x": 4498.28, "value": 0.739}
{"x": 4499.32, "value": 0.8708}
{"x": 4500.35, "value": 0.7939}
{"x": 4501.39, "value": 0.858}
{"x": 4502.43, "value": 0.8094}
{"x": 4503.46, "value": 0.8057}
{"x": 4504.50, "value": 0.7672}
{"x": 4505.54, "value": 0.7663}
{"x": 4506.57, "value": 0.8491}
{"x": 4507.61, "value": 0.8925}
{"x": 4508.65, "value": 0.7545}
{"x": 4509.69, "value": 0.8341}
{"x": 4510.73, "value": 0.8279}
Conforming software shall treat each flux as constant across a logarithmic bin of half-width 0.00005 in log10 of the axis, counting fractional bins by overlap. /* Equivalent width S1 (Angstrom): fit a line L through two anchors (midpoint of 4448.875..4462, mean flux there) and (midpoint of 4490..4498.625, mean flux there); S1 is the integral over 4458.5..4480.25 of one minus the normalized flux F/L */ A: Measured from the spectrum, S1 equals 0.6 Angstrom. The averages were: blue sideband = 0.804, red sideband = 0.8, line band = 0.782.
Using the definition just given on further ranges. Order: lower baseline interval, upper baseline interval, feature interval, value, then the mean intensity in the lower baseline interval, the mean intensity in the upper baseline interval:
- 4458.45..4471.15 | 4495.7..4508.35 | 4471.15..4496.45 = 0.3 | 0.793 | 0.819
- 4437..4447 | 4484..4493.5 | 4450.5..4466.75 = -0.1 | 0.74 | 0.836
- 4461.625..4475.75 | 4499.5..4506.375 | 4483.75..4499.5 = -0.6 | 0.771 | 0.807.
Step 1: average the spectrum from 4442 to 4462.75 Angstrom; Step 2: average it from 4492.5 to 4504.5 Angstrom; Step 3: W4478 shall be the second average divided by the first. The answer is 1.1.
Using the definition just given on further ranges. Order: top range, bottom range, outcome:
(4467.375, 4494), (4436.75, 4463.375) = 1.01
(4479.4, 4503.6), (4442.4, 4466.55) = 1.06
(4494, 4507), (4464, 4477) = 1.05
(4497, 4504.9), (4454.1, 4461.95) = 1.02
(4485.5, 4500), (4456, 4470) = 1.05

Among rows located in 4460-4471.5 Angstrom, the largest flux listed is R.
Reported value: 1.044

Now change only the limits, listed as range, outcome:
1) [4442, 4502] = 1.084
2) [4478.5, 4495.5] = 0.9266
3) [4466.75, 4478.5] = 0.9916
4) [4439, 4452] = 0.9099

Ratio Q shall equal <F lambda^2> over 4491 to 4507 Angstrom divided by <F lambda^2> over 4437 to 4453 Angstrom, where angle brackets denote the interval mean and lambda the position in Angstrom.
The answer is 1.06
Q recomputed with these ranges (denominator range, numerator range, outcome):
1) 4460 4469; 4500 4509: 1.09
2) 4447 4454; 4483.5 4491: 1.04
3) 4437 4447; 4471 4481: 1.05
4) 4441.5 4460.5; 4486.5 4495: 1.09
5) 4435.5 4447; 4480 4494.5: 1.13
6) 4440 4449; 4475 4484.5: 1.09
